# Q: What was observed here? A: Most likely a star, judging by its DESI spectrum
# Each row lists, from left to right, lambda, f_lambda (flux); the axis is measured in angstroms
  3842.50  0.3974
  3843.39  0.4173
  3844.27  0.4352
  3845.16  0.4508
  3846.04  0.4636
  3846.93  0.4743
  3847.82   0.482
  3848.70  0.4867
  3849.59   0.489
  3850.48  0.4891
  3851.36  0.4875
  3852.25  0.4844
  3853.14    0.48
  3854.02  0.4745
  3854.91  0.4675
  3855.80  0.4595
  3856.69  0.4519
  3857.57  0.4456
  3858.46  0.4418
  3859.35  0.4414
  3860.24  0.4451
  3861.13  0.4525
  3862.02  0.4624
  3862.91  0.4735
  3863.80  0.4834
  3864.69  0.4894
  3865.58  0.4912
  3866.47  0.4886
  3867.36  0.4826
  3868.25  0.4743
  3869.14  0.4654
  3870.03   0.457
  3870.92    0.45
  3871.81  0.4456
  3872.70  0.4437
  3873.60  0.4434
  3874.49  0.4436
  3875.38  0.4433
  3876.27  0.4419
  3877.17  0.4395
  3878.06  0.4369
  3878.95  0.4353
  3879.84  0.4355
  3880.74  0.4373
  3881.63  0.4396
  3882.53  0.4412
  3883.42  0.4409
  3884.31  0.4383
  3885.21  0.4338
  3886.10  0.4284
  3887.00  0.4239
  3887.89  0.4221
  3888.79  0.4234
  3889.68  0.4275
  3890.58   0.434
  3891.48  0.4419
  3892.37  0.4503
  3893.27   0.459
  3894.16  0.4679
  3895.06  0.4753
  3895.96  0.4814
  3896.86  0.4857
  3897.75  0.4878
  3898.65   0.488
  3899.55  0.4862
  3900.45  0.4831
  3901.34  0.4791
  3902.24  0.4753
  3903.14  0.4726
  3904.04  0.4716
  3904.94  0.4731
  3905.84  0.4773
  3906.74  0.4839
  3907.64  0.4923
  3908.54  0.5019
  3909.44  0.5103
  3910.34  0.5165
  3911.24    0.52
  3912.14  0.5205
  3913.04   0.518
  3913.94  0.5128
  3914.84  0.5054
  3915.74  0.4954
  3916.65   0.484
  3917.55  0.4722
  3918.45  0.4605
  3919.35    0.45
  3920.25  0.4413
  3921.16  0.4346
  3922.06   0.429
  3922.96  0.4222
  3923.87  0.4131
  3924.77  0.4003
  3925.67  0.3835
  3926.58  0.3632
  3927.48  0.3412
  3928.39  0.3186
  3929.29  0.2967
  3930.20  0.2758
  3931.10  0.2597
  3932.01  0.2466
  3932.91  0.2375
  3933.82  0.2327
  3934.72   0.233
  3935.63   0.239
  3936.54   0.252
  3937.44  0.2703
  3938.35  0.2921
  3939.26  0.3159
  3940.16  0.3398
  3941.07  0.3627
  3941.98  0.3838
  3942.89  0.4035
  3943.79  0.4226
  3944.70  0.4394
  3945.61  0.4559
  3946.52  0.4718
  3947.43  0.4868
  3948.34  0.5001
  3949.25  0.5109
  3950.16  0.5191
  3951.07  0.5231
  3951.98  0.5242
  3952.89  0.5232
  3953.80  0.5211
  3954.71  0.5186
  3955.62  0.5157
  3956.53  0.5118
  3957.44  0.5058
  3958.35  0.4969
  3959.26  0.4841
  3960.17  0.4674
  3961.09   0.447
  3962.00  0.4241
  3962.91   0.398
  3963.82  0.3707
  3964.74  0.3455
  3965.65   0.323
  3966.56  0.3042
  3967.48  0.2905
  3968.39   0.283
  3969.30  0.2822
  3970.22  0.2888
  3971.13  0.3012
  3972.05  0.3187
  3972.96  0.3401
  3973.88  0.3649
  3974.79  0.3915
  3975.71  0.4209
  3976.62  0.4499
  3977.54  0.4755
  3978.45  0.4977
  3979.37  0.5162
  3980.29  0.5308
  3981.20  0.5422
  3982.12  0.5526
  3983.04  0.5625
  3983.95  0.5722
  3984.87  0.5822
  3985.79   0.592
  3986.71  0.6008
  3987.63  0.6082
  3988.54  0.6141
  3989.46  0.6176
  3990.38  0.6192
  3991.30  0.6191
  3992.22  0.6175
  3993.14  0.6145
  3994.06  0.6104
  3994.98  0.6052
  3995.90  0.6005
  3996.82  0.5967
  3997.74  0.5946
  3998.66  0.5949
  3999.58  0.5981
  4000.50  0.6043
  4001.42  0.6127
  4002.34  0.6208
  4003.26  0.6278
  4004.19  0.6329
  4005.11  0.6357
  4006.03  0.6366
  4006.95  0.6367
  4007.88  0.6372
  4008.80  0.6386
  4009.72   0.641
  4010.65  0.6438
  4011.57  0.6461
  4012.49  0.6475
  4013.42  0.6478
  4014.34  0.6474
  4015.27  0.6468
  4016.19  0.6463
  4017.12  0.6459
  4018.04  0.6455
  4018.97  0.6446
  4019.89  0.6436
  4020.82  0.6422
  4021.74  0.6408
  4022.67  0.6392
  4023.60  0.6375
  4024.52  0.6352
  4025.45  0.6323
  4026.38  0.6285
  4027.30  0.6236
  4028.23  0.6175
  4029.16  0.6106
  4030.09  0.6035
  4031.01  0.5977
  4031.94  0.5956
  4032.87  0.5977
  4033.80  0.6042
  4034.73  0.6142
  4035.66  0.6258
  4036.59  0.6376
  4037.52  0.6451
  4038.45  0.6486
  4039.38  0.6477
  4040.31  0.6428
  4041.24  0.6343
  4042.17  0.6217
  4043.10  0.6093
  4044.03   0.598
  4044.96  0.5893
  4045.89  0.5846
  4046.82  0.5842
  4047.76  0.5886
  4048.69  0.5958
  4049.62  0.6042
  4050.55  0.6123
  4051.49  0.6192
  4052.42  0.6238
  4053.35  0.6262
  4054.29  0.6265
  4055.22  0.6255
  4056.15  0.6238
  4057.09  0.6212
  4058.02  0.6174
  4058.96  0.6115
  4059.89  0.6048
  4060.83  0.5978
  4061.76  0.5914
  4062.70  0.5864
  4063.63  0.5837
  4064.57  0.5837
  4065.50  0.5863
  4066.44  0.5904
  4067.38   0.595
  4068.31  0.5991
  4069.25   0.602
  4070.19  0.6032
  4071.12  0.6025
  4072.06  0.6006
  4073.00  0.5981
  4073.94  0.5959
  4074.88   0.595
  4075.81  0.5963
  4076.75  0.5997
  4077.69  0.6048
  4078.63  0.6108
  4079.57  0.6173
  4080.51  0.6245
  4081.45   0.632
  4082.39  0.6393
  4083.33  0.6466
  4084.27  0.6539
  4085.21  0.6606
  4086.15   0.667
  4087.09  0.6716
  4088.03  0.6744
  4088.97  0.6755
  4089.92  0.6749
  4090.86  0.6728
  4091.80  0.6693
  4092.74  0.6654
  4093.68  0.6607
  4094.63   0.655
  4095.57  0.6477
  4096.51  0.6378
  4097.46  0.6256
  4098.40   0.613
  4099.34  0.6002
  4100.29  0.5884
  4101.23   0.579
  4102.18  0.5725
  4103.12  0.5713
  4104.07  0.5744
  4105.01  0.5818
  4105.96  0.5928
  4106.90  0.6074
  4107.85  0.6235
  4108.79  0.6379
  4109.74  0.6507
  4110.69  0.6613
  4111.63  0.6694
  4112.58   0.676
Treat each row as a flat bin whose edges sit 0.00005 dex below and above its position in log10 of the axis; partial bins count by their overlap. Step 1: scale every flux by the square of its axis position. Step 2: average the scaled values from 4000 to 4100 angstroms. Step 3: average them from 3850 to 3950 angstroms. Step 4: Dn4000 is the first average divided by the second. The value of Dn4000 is 1.55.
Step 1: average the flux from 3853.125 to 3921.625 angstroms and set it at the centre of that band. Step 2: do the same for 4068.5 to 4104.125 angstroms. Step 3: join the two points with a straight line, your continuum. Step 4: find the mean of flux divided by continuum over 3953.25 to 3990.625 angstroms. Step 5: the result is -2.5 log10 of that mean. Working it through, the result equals 0.16 mag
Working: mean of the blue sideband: 0.464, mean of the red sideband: 0.626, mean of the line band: 0.459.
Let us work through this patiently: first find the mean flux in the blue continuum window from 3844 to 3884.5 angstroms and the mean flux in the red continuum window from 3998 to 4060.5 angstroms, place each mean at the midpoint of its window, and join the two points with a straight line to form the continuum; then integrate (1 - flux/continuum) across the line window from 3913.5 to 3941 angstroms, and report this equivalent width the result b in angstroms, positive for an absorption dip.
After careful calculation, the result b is 8.5 angstroms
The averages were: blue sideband 0.459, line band 0.36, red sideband 0.624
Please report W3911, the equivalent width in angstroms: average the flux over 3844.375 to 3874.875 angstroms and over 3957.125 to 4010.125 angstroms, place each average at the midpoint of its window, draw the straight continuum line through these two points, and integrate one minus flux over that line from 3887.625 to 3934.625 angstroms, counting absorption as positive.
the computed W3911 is 4.9 angstroms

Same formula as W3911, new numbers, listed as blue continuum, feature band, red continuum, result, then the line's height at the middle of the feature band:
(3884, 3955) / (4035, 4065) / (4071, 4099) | -1.0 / 0.593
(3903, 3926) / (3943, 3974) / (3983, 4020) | 6.7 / 0.548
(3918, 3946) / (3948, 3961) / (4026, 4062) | -3.4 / 0.402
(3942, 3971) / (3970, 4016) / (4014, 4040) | -2.4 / 0.536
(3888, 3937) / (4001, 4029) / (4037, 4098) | -4.1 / 0.555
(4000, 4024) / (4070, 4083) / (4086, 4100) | 0.8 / 0.65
